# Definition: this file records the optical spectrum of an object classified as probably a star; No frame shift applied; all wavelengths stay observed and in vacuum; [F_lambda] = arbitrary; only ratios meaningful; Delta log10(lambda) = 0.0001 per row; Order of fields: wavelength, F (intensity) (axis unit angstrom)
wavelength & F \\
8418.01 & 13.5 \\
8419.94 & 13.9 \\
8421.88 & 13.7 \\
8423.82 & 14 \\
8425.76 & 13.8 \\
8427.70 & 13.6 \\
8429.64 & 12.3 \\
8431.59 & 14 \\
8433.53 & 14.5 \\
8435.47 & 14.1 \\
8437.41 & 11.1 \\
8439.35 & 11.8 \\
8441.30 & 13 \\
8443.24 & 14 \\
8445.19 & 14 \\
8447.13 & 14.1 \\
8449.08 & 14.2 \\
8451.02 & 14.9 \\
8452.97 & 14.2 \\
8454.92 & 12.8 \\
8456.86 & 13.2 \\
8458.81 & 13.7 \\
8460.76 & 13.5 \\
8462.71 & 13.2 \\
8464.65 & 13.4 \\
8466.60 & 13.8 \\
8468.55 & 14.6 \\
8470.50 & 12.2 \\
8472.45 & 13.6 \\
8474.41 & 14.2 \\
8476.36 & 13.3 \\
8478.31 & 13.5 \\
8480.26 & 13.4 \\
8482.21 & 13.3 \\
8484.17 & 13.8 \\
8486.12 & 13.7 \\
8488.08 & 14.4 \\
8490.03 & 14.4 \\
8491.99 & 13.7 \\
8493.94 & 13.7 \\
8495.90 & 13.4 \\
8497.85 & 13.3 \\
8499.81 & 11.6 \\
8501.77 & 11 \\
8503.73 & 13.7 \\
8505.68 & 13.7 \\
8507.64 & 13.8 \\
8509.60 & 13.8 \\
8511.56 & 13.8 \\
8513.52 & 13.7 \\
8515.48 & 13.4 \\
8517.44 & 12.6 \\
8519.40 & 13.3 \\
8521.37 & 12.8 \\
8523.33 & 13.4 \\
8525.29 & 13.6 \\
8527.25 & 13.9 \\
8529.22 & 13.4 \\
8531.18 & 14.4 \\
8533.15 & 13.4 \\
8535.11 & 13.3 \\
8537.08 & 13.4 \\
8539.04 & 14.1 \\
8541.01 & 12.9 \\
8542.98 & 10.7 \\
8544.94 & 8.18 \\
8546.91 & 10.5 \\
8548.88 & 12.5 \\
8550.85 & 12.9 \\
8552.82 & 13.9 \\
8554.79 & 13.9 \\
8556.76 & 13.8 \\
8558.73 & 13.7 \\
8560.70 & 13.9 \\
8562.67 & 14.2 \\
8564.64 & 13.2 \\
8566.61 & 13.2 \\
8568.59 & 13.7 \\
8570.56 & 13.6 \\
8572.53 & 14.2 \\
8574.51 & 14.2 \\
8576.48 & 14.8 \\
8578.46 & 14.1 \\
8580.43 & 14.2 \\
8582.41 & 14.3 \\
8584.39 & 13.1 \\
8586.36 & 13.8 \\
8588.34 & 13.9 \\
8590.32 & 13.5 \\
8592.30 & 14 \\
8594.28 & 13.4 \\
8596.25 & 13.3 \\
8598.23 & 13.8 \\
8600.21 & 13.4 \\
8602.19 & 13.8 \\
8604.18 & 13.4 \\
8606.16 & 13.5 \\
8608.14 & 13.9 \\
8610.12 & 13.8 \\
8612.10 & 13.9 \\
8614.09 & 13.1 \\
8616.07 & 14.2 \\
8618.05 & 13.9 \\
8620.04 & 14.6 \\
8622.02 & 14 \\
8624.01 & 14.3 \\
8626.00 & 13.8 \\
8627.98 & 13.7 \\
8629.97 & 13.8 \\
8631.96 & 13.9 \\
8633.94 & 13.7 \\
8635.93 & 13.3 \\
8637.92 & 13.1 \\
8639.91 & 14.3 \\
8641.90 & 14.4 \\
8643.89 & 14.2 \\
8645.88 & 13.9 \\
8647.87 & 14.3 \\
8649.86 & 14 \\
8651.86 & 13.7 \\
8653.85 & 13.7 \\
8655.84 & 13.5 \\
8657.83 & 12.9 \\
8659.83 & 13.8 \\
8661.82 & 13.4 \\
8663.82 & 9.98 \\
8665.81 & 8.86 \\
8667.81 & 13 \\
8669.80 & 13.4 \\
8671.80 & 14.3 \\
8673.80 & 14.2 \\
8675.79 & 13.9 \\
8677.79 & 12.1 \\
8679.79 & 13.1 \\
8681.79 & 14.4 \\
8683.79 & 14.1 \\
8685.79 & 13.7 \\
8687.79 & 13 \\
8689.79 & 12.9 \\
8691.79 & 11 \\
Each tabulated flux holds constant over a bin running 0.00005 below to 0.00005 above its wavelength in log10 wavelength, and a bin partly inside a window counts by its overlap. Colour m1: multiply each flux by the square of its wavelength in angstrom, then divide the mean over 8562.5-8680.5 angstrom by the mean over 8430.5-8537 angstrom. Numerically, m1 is 1.04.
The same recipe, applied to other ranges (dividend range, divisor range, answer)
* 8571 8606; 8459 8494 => 1.04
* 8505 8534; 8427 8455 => 1.02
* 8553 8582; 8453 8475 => 1.06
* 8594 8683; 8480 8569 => 1.05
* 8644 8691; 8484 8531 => 1.02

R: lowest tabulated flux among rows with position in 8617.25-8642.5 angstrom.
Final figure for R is 13.1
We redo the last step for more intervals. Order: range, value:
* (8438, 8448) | 11.8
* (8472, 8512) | 11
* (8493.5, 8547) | 8.18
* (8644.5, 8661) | 12.9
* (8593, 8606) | 13.3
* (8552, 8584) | 13.2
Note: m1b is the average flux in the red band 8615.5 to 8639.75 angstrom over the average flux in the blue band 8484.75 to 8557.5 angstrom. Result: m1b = 1.1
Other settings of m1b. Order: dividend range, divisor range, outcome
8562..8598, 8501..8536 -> 1.03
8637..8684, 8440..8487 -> 0.98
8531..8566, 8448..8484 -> 0.95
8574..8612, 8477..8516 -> 1.03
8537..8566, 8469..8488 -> 0.95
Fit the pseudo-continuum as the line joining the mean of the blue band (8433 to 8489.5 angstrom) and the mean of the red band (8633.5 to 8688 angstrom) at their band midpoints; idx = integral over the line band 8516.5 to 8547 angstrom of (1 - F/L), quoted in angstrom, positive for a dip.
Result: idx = 1.56 angstrom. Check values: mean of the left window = 13.6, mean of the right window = 13.4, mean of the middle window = 12.8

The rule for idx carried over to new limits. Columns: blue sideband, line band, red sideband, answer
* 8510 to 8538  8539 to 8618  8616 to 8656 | 1.6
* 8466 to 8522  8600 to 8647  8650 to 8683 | -2.5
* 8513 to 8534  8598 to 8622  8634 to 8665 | -0.6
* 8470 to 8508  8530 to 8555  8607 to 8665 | 1.7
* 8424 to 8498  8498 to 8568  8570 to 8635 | 3.2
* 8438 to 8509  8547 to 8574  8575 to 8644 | 0.4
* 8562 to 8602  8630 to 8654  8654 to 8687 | -1.1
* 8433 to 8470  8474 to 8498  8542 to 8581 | -0.5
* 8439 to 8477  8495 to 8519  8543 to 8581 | 0.5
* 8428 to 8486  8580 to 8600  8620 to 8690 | -0.3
